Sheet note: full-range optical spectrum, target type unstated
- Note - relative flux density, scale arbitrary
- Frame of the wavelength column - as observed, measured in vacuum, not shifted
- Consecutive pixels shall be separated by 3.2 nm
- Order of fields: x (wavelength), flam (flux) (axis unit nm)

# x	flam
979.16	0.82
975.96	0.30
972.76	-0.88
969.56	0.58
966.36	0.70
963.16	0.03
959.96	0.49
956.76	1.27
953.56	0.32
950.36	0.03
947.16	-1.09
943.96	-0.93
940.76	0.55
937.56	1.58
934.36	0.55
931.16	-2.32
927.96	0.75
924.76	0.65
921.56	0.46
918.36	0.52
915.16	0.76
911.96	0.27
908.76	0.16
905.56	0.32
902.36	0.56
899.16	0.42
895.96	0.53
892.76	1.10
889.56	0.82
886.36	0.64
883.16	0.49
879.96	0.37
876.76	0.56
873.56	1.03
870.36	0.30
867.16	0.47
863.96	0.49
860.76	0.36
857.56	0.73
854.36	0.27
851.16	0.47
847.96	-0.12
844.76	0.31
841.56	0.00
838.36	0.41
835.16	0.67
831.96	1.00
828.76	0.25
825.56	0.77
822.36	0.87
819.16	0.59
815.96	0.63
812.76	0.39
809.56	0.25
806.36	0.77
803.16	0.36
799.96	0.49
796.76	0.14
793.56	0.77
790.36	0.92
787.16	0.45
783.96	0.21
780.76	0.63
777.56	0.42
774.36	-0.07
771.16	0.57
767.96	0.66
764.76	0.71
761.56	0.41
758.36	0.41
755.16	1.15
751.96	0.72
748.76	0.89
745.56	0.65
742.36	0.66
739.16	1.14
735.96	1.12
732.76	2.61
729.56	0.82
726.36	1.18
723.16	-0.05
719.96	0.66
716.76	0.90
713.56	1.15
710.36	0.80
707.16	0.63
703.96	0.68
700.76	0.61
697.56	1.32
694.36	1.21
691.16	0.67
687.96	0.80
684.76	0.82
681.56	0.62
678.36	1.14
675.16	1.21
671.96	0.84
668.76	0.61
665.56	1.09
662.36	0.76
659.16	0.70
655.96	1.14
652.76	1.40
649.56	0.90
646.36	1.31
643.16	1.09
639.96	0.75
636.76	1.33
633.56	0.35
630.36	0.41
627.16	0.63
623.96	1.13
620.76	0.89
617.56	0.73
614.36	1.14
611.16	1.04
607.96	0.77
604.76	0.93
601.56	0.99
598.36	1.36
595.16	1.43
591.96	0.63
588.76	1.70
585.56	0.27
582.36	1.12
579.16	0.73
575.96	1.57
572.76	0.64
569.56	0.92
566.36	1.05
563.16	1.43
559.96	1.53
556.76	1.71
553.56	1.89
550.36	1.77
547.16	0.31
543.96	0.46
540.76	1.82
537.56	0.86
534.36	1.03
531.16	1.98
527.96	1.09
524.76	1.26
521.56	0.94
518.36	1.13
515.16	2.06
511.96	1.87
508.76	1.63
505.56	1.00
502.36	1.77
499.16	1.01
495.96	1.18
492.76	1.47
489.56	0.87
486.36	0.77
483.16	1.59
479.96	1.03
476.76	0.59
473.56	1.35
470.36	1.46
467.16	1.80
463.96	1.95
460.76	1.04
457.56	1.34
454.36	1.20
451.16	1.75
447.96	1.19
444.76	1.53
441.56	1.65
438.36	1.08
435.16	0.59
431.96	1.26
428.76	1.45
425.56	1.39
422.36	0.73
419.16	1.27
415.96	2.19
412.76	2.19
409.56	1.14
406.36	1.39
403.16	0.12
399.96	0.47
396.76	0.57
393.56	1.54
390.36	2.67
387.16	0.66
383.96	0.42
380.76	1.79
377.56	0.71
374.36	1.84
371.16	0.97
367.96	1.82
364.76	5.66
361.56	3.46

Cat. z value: 0.114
